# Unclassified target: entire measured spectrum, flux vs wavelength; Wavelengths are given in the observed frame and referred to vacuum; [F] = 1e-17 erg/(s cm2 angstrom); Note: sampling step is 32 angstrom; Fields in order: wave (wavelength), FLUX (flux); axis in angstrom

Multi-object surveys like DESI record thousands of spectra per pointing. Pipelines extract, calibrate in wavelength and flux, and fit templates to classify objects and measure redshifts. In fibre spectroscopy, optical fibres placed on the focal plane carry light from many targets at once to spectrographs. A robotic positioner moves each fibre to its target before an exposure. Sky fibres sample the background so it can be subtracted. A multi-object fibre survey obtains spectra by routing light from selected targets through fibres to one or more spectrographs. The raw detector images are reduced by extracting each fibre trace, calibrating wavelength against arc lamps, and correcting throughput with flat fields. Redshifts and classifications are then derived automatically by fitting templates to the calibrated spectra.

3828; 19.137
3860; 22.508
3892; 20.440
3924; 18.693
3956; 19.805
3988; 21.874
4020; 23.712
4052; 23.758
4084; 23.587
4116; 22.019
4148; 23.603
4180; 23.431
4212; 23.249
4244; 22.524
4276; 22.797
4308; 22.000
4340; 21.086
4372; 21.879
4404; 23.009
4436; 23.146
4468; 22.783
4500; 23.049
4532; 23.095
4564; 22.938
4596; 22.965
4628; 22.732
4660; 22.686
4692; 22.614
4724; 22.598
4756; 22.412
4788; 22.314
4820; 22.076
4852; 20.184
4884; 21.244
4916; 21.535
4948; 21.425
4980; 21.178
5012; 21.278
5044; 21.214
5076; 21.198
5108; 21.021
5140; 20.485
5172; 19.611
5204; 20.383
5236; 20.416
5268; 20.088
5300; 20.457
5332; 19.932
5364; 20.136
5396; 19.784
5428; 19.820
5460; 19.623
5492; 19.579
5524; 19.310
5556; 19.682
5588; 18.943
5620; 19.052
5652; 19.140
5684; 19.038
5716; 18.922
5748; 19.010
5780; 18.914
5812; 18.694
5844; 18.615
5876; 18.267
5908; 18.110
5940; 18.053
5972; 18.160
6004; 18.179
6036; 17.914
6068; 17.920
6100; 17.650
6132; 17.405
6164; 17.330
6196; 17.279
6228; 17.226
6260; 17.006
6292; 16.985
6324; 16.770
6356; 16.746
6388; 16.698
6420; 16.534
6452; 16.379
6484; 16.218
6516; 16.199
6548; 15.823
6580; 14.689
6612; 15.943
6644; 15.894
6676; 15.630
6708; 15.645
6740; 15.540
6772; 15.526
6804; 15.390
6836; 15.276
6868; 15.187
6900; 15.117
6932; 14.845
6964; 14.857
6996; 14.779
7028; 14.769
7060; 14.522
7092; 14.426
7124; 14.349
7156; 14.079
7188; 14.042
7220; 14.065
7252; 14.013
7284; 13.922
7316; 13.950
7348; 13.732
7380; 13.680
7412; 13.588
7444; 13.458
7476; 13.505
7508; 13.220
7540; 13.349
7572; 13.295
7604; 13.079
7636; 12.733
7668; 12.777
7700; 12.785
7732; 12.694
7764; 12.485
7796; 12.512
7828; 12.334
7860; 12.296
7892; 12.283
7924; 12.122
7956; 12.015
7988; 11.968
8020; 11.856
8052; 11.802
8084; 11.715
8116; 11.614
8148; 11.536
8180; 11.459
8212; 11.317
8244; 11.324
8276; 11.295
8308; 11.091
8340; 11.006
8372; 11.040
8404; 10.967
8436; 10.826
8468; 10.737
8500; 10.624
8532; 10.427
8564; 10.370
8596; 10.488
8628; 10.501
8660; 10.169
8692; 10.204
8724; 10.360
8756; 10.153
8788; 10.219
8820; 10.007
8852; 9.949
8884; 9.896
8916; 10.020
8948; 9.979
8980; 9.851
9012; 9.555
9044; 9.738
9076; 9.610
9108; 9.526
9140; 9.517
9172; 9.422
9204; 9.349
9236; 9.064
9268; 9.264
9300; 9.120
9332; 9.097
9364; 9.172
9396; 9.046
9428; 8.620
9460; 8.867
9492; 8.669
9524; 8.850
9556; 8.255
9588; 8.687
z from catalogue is 0.00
